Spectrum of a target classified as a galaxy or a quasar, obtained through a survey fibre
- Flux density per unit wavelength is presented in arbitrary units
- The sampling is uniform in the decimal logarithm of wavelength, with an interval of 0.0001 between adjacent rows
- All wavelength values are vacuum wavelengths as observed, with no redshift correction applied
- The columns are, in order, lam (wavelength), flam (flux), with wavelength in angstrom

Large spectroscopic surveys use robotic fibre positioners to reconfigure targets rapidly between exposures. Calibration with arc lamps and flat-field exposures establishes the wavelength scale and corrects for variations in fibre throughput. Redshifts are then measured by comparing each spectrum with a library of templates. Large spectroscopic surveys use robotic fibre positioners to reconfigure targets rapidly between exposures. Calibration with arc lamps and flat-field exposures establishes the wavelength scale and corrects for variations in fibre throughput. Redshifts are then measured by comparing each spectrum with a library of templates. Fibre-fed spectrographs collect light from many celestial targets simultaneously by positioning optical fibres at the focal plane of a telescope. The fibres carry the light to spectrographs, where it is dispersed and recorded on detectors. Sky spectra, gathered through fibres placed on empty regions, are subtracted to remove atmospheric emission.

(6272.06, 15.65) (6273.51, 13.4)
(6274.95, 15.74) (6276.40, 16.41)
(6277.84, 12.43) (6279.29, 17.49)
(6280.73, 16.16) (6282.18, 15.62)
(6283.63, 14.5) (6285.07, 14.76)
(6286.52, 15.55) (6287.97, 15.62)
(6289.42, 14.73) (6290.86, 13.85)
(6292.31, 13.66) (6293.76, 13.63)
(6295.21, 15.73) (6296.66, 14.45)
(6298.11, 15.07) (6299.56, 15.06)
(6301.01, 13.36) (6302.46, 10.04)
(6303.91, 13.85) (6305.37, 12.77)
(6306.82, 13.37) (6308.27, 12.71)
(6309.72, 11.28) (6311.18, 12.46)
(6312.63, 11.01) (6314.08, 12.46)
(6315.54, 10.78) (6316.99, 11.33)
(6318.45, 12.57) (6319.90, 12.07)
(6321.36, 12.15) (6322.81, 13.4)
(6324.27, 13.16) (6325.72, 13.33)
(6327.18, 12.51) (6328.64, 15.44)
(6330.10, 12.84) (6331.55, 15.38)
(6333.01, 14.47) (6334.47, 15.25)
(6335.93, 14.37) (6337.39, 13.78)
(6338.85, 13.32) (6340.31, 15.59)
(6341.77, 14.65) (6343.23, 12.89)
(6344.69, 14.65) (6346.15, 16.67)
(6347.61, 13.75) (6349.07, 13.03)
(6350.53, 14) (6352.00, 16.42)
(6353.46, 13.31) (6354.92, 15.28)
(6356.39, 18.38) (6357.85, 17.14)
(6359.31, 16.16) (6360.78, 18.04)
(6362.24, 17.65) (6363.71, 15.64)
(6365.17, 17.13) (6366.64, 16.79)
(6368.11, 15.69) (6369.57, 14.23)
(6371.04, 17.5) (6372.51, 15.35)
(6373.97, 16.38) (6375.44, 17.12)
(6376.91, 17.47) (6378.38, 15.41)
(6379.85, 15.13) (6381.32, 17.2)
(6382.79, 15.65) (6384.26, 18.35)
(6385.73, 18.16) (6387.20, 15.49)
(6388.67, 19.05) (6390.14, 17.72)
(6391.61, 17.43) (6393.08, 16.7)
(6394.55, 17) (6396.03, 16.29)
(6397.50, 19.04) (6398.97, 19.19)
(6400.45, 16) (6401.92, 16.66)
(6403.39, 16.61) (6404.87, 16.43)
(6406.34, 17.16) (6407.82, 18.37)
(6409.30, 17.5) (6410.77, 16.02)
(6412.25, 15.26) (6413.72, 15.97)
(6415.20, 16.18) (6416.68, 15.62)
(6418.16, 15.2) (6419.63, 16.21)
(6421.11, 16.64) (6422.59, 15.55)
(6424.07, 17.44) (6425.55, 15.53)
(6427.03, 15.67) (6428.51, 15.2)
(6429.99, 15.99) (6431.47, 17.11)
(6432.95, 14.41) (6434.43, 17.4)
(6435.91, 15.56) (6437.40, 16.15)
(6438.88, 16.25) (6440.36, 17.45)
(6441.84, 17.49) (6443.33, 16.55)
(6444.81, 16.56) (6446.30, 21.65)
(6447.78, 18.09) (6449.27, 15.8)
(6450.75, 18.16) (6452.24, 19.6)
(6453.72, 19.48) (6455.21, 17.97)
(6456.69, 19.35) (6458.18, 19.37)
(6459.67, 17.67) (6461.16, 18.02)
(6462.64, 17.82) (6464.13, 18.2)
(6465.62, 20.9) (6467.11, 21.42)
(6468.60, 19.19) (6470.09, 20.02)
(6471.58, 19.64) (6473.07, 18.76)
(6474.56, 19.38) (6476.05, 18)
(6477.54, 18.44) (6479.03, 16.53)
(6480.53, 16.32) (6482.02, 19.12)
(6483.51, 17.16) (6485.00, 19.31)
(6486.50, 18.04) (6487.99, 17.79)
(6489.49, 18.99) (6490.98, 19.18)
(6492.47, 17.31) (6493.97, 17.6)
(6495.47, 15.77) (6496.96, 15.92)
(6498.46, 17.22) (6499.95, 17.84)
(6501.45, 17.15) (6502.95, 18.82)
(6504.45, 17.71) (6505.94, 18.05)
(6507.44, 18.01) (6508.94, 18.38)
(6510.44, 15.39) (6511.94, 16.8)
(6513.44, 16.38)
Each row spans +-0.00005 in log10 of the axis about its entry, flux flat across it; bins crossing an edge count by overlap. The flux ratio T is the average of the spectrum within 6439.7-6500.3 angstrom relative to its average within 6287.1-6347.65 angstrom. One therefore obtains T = 1.3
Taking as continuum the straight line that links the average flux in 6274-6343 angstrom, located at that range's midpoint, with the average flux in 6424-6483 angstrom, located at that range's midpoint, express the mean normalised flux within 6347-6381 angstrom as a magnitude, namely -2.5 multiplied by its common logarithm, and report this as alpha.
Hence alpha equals -0.04 mag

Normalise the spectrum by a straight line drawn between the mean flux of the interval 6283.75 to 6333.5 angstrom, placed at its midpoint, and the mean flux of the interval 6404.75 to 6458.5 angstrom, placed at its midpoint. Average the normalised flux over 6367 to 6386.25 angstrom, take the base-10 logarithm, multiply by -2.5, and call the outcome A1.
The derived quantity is -0.07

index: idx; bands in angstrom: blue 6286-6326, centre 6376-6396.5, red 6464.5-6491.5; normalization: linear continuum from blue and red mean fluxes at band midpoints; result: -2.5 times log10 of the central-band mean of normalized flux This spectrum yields -0.08 mag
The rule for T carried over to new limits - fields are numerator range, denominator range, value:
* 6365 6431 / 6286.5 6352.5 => 1.22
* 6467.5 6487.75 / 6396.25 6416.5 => 1.09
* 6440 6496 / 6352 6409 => 1.09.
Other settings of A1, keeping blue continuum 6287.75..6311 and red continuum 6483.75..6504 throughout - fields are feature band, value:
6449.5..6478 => -0.112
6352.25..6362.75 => -0.117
